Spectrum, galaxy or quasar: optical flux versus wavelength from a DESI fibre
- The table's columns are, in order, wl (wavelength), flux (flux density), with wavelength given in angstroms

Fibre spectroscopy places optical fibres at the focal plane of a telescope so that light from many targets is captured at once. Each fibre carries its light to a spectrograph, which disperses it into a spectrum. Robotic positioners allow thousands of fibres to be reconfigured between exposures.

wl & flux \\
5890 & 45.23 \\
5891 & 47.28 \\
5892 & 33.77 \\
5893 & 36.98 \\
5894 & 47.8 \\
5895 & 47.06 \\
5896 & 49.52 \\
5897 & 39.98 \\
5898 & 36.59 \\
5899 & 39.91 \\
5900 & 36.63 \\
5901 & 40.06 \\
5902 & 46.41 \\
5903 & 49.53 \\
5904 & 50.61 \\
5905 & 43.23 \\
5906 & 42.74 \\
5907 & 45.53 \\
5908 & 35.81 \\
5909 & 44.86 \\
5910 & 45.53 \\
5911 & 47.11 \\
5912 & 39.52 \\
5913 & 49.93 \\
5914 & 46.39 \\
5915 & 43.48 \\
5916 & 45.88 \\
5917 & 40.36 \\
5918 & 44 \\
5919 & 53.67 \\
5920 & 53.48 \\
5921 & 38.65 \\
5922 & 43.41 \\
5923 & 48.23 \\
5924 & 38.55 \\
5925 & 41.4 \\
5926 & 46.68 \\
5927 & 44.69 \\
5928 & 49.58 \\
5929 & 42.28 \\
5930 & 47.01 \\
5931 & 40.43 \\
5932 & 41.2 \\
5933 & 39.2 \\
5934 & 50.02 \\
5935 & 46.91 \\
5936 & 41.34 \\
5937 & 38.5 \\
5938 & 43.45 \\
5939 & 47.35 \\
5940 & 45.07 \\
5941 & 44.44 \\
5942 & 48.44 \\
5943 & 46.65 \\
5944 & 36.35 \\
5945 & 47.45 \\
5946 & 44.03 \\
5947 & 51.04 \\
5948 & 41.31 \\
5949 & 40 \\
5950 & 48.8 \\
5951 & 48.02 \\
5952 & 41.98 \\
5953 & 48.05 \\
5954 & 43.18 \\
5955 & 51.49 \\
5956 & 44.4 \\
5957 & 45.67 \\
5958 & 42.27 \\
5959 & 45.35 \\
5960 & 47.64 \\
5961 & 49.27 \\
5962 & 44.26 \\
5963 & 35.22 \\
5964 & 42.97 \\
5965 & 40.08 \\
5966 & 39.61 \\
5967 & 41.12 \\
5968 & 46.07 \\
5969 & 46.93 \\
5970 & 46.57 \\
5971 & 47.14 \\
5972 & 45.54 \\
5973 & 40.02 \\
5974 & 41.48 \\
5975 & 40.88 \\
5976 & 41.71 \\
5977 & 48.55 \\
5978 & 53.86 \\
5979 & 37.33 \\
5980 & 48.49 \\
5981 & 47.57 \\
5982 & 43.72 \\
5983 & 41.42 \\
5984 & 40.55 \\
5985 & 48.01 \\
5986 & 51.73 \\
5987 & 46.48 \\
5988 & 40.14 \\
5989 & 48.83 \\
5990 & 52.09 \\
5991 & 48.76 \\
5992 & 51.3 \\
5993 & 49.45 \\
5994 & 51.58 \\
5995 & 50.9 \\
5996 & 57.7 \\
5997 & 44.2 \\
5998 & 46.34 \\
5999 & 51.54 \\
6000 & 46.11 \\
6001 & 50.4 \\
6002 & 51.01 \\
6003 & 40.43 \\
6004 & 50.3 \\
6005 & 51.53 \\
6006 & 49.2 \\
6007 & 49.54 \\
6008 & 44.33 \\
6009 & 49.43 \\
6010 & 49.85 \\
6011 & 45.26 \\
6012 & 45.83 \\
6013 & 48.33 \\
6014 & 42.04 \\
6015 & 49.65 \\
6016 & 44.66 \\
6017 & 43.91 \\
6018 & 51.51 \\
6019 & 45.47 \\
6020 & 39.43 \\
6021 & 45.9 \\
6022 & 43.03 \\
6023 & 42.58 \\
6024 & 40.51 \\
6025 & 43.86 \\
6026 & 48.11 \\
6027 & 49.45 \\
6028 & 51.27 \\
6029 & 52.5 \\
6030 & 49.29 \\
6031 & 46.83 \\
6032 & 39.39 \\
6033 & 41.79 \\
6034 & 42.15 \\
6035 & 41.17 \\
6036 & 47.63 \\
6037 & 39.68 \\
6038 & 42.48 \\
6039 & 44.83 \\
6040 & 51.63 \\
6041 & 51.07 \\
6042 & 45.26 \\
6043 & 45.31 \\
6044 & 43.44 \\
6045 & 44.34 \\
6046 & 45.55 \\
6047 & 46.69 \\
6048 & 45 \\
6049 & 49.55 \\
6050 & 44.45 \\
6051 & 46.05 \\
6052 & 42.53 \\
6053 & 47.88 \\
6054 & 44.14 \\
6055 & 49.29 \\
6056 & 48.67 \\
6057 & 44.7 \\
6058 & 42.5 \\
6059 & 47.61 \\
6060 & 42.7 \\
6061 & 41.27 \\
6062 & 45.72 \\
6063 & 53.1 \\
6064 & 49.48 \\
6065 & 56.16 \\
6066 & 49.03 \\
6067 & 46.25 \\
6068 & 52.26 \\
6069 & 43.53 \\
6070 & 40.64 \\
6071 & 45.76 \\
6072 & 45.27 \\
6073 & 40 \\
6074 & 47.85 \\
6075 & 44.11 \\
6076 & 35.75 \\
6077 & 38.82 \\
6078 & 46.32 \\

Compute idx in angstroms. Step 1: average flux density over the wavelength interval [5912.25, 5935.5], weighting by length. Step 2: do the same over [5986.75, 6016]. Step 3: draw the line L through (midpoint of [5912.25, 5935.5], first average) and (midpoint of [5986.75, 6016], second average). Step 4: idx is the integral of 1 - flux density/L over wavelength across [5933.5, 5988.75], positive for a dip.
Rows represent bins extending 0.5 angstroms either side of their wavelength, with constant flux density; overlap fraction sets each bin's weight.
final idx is 2.2 angstroms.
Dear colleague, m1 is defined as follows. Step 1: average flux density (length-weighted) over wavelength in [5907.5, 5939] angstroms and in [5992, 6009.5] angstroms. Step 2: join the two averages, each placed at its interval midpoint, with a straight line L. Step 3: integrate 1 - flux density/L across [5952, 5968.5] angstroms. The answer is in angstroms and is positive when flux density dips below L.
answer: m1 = 0.9 angstroms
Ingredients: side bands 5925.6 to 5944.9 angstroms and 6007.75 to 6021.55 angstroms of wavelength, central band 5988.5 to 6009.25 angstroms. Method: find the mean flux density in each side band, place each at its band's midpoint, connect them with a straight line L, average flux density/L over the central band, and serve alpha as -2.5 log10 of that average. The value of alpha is -0.08 mag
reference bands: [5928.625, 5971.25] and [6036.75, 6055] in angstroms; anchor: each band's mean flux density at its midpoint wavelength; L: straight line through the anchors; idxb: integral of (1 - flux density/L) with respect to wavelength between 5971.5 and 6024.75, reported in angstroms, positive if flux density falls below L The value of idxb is -1.82 angstroms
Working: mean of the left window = 44.4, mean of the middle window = 46.6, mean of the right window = 45.7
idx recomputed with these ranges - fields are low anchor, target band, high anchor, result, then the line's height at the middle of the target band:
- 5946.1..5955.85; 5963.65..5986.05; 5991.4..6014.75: 1.3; 47.1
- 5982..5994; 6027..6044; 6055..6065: 0.4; 47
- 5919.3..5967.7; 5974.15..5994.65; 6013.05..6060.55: -0.8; 44.9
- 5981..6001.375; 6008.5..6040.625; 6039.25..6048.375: 1.0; 47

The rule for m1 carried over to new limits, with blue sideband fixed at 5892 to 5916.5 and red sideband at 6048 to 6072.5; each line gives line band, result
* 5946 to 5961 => -0.4 angstroms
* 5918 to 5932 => -0.3 angstroms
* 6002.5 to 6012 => -0.4 angstroms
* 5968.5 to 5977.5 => 0.1 angstroms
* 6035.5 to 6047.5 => 0.1 angstroms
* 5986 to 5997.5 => -1.0 angstroms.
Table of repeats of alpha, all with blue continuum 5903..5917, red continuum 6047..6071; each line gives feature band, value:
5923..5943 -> 0.02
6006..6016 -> -0.03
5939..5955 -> 0.00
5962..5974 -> 0.06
